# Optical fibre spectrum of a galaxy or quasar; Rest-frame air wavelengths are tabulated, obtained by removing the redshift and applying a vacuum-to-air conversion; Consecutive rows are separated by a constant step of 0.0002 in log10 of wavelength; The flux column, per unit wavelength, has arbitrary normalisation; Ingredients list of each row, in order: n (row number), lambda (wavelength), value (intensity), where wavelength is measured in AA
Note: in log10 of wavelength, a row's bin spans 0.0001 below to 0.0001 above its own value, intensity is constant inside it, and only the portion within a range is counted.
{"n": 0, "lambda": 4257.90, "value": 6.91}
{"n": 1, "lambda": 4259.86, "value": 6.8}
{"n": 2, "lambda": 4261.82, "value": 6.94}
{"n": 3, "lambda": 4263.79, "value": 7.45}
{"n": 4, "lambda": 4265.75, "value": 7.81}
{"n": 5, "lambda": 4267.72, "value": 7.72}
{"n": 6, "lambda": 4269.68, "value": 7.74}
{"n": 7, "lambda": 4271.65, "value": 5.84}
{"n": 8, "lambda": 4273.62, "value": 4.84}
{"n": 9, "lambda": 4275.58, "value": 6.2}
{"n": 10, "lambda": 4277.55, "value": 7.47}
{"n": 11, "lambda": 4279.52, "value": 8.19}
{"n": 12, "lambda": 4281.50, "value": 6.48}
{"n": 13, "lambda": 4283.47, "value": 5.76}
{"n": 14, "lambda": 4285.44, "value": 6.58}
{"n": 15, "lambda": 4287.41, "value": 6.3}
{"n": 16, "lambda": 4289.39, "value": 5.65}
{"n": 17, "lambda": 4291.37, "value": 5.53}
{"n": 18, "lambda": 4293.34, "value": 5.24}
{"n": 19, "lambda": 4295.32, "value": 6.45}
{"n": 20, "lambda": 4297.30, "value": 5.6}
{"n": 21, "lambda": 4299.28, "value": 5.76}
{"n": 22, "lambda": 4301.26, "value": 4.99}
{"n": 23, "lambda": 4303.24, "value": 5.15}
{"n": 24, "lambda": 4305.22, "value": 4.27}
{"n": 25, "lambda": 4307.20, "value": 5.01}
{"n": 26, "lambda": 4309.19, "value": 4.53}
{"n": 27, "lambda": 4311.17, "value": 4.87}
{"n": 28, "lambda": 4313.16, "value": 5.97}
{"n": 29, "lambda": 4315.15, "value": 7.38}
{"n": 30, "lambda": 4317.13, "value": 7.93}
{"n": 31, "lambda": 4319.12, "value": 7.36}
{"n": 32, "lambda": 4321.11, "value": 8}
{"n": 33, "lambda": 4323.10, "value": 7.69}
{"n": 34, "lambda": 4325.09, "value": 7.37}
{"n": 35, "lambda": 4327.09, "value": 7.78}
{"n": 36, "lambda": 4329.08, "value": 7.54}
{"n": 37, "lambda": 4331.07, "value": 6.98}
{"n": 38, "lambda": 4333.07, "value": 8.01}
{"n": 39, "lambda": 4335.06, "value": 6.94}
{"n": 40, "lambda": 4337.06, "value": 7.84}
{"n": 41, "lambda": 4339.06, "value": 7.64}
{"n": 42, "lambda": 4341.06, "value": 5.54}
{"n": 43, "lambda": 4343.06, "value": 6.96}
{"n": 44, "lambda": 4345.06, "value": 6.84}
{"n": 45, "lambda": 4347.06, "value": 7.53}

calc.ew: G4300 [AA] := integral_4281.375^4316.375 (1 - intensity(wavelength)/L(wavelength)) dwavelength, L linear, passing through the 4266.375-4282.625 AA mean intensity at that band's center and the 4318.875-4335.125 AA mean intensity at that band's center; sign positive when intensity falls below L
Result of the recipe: 7.45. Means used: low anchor 6.82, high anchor 7.56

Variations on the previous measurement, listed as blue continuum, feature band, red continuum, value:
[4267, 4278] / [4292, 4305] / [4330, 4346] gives 2.5 AA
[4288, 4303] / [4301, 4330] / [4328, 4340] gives 0.9 AA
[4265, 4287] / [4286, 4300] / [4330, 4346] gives 2.1 AA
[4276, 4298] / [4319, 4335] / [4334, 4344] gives -1.7 AA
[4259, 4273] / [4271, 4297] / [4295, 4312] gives -0.1 AA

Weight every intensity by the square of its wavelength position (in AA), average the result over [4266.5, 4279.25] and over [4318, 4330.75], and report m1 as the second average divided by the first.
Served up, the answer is 1.15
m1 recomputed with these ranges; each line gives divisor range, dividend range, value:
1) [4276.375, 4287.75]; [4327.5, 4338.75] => 1.13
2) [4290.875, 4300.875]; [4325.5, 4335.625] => 1.34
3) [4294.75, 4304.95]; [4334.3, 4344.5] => 1.30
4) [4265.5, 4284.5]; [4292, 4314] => 0.79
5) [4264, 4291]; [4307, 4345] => 1.07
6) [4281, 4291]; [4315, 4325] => 1.28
